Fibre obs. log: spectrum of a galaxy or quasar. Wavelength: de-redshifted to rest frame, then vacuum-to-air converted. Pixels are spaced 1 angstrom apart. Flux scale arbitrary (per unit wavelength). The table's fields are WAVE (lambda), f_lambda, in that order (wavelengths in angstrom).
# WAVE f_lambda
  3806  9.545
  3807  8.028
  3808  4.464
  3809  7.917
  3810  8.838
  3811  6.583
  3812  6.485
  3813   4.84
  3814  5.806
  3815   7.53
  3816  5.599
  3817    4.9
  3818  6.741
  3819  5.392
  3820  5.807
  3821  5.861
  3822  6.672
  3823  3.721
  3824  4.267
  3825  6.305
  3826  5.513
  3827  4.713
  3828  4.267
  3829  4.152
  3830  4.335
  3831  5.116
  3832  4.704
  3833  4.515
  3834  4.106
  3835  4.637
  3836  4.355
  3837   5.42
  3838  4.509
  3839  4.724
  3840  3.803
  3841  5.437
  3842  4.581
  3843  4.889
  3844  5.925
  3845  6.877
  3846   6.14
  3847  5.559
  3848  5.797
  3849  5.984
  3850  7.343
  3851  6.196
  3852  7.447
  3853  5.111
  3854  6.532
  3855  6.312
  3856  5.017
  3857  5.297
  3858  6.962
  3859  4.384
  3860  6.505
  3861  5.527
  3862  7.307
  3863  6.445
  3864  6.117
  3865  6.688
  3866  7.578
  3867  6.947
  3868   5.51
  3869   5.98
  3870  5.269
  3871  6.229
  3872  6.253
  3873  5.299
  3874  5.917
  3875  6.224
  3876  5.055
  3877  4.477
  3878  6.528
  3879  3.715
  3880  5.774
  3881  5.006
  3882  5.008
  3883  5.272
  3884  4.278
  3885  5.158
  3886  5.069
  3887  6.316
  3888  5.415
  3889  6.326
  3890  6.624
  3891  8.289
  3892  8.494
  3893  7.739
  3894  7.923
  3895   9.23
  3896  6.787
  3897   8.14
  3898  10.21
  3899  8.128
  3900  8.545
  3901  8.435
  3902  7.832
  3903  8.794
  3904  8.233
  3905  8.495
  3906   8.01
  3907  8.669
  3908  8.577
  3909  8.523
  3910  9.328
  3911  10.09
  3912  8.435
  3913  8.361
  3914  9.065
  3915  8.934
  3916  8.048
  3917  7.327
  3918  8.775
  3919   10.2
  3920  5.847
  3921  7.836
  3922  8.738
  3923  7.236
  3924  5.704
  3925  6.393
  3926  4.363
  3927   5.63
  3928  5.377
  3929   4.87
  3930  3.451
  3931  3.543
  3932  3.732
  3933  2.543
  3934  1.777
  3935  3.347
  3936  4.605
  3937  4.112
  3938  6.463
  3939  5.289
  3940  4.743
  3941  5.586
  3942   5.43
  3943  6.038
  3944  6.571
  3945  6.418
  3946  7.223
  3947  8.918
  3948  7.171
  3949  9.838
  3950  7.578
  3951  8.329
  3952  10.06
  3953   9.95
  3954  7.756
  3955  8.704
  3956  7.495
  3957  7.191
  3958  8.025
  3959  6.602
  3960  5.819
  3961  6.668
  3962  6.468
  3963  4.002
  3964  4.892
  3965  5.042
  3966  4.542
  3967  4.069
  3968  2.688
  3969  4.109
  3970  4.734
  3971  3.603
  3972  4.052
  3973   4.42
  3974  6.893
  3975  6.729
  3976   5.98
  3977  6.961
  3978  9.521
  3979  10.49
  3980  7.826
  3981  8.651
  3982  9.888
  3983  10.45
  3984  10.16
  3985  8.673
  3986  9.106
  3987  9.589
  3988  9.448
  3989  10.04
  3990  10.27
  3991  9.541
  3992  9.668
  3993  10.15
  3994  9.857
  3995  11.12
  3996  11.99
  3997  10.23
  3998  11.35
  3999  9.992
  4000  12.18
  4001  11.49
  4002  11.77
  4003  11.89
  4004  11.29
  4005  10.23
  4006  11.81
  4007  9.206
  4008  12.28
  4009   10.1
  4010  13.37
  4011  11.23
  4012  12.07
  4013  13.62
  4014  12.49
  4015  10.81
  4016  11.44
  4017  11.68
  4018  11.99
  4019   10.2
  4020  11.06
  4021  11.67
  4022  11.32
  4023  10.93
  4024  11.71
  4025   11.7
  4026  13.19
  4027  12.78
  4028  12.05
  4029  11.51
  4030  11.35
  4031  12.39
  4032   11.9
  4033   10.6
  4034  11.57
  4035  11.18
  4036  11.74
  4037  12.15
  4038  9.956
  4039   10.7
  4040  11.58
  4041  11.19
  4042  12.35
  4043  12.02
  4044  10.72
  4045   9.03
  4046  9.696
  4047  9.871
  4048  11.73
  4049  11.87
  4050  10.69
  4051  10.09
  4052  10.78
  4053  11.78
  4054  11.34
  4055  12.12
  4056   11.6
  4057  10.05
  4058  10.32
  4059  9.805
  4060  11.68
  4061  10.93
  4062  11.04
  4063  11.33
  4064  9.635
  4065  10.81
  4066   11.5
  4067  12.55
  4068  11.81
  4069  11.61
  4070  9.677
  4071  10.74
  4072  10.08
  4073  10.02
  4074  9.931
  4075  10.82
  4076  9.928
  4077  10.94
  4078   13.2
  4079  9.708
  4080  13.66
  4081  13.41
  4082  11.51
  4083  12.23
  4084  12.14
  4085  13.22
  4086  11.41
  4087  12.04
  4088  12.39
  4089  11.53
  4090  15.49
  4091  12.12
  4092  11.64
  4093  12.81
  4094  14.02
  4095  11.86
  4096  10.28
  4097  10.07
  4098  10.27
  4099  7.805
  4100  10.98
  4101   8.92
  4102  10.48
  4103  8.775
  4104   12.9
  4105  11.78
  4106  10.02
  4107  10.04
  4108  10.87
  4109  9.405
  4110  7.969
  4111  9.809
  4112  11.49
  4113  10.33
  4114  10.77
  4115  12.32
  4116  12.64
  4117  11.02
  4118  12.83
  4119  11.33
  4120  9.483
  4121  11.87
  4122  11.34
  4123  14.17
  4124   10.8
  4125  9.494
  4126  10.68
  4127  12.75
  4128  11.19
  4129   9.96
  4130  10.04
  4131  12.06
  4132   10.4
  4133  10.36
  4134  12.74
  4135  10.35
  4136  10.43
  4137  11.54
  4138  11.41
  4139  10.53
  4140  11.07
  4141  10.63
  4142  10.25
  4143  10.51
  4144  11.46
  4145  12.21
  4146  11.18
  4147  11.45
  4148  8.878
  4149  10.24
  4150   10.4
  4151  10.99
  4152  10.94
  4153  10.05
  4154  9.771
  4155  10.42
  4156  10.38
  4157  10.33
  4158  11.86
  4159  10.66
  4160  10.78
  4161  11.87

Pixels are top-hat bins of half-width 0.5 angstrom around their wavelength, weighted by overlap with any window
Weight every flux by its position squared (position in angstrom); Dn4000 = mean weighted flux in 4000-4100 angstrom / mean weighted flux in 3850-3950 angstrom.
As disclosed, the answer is 1.87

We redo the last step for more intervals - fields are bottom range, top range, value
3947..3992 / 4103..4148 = 1.60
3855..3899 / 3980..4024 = 1.84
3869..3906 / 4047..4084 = 1.82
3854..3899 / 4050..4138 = 1.98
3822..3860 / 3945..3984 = 1.40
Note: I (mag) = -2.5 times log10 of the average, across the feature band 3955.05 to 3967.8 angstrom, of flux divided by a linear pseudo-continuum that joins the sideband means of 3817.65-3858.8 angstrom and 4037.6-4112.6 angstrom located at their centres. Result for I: 0.37 mag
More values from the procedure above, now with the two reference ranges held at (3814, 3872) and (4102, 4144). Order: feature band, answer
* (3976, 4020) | -0.23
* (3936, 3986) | 0.16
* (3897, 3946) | 0.03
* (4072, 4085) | -0.14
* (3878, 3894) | 0.08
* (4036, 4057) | -0.17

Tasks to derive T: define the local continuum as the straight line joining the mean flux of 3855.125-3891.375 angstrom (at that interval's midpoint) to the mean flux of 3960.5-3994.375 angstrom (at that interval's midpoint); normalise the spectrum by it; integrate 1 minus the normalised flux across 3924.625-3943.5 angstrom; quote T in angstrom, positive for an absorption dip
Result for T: 6.0 angstrom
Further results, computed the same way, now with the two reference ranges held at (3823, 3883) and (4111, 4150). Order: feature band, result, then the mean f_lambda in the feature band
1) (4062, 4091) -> -4.46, 11.5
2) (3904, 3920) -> -4.58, 8.62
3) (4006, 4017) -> -3.76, 11.7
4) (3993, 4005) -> -3.78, 11.1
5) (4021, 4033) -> -3.76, 11.8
